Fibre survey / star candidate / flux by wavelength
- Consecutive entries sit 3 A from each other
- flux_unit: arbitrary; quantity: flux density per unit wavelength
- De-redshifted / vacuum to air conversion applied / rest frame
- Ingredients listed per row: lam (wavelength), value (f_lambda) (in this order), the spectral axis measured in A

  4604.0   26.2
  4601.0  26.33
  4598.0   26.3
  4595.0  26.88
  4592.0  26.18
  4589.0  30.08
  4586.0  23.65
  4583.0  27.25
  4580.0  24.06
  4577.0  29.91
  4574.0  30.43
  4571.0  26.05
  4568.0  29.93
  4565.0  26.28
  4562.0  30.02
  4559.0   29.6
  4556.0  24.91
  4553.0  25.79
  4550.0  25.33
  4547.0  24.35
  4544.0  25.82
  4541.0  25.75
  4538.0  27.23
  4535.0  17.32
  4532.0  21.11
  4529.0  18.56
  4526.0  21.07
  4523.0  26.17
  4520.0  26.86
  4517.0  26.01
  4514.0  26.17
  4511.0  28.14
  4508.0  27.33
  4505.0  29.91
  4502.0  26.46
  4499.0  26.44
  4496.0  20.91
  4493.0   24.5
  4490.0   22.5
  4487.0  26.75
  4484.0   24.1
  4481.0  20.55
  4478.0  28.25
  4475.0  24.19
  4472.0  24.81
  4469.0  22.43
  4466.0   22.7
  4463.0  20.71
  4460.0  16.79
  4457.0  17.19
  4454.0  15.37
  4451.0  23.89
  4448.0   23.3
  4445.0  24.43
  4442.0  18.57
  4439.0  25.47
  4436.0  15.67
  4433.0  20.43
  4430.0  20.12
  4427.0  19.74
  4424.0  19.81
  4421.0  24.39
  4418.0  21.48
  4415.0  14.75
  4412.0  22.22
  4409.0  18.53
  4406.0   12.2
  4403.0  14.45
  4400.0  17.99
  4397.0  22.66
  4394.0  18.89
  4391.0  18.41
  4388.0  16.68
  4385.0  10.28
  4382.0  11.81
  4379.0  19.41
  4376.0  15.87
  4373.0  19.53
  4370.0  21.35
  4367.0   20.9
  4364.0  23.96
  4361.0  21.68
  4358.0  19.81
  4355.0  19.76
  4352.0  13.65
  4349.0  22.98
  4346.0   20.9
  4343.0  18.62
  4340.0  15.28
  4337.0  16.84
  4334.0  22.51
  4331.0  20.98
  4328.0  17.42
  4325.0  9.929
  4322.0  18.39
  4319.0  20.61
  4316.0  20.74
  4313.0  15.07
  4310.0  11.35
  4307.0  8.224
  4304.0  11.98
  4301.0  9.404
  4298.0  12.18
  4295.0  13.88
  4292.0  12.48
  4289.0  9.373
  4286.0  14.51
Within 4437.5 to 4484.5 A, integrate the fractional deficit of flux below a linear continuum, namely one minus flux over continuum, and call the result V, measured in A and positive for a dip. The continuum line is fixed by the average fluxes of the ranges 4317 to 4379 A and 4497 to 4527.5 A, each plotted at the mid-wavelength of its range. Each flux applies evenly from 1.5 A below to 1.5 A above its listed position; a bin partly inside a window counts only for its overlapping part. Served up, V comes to 4.1 A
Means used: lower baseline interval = 19.1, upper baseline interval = 26.4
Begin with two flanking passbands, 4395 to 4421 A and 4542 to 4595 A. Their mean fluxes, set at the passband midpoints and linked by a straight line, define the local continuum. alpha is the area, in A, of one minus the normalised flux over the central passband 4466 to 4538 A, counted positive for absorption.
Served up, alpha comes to -3.1 A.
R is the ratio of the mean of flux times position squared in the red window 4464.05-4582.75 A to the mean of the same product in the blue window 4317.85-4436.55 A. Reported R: 1.46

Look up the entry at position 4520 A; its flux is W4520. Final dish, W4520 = 26.86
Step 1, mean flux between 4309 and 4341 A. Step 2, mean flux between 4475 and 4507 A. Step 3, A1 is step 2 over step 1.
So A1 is 1.45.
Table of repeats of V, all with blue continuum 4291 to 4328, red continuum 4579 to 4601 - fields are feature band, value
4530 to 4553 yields 0.4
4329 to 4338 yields -3.1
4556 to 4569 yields -1.7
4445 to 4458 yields -0.3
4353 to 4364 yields -3.1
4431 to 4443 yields -0.3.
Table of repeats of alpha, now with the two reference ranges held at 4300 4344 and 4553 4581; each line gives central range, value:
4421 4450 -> 0.48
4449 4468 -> 2.47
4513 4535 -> 2.14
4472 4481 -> -0.62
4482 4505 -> -0.49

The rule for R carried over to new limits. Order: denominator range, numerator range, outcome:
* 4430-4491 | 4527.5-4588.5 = 1.23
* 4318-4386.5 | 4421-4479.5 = 1.22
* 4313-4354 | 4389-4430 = 1.07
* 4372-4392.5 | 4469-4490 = 1.61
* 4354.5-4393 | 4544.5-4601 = 1.61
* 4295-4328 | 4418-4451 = 1.62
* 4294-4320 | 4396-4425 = 1.45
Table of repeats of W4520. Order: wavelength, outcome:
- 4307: 8.224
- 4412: 22.22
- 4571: 26.05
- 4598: 26.3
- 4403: 14.45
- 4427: 19.74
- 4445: 24.43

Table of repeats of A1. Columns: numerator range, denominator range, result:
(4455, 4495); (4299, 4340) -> 1.45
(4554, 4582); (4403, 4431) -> 1.47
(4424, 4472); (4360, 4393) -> 1.13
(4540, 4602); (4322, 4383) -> 1.44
